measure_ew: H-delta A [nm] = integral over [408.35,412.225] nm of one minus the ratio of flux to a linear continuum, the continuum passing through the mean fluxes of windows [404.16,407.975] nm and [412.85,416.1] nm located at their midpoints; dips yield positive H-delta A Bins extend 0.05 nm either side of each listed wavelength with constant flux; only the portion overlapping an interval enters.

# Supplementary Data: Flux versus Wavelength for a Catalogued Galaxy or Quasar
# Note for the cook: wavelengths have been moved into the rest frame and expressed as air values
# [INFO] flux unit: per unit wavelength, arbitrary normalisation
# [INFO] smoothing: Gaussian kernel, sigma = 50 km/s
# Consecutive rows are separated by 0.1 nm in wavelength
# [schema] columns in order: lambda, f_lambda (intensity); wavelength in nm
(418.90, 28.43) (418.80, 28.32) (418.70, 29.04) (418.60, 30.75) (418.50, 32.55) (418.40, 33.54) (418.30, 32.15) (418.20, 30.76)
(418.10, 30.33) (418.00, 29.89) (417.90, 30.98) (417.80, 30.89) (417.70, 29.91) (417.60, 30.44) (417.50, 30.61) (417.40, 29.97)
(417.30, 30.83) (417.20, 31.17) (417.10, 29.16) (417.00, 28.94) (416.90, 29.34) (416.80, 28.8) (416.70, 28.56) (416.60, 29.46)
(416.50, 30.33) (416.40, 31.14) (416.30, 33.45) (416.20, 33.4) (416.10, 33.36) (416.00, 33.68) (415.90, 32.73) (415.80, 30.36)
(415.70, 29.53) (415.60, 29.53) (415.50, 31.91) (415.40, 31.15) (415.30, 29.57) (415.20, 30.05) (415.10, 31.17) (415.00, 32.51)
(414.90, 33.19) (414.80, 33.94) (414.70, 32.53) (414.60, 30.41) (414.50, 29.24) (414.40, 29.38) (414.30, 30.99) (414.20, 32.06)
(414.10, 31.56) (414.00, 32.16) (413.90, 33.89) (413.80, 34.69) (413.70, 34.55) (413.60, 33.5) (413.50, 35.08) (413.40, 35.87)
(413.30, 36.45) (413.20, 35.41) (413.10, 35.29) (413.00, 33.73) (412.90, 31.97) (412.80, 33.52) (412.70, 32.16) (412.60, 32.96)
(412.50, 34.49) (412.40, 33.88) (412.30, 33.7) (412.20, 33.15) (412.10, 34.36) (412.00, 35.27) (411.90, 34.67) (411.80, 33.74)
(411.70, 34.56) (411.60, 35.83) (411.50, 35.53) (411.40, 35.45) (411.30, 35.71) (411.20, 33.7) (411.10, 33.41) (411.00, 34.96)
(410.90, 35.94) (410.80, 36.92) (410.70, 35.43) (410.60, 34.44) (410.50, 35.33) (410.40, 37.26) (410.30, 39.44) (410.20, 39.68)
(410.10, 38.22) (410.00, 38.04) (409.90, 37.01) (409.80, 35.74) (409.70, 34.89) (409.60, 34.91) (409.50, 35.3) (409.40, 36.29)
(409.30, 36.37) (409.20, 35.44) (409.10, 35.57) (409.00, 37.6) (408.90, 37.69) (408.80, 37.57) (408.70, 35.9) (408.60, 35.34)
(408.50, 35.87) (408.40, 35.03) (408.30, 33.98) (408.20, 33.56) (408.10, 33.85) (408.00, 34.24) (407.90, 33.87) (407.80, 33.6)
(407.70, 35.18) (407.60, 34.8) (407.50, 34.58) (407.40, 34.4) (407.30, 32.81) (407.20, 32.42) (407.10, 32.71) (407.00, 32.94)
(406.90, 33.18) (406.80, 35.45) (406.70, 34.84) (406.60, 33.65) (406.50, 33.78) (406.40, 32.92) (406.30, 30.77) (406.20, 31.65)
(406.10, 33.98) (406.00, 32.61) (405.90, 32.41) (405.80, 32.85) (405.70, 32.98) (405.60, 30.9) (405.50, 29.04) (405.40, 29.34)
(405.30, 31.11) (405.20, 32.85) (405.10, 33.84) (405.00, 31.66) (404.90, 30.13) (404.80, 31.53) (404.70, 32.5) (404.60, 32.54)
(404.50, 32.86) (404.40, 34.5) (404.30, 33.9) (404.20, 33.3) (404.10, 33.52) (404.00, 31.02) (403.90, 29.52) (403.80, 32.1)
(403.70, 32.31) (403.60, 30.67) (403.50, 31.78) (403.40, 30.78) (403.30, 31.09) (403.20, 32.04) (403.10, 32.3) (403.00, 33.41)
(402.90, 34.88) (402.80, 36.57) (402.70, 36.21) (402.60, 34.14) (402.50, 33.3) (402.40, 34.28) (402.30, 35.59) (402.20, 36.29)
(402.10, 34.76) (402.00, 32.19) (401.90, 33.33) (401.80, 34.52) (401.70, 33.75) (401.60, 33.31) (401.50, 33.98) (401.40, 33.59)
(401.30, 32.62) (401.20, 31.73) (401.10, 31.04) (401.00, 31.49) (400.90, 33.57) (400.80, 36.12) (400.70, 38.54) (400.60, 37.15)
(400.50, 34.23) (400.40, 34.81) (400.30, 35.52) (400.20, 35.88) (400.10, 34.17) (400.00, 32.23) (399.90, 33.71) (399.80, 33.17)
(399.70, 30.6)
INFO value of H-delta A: -0.38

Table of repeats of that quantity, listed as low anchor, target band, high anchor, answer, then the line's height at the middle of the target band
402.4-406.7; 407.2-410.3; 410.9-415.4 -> -0.248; 33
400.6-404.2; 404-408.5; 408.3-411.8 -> 0.218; 34.7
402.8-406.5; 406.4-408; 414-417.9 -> -0.098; 31.9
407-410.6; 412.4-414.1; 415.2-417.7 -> -0.069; 32.7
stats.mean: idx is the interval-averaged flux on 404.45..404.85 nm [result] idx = 32.4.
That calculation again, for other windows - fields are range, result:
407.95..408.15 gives 34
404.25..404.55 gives 33.8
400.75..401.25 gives 32.8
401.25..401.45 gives 33.1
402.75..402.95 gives 35.7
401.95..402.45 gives 34.6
